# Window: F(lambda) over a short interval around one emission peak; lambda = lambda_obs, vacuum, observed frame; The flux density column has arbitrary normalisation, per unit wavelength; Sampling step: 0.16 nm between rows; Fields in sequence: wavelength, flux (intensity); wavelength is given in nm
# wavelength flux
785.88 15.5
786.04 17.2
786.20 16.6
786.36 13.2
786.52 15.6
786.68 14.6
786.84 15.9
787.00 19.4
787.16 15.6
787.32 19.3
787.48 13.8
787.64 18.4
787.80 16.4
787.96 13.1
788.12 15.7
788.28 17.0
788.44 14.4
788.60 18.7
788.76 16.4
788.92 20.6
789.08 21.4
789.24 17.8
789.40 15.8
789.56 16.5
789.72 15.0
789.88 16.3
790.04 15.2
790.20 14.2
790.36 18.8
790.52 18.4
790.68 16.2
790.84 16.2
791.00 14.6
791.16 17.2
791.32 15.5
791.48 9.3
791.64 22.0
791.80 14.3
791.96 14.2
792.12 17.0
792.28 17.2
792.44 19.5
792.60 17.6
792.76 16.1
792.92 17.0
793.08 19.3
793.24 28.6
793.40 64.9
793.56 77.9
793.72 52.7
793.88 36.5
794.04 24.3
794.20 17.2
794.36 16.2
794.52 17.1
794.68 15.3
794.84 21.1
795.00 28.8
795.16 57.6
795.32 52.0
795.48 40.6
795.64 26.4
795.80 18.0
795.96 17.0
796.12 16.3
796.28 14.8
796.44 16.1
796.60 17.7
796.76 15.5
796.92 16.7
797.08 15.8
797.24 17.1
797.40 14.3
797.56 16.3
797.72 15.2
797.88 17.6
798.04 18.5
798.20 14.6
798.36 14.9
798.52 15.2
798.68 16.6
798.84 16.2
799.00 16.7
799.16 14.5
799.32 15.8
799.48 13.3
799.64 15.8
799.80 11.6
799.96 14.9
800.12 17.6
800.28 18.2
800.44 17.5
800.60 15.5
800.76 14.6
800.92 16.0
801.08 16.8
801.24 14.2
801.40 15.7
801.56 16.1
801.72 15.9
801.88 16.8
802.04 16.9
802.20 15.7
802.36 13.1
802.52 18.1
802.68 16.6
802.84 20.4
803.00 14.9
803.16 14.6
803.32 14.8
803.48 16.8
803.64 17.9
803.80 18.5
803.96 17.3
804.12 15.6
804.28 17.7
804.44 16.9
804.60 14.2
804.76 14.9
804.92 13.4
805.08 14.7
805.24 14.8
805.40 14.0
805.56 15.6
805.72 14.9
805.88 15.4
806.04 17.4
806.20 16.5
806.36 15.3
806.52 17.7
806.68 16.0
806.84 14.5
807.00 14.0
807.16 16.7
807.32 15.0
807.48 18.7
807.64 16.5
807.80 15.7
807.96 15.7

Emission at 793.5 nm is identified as [S II] 6716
